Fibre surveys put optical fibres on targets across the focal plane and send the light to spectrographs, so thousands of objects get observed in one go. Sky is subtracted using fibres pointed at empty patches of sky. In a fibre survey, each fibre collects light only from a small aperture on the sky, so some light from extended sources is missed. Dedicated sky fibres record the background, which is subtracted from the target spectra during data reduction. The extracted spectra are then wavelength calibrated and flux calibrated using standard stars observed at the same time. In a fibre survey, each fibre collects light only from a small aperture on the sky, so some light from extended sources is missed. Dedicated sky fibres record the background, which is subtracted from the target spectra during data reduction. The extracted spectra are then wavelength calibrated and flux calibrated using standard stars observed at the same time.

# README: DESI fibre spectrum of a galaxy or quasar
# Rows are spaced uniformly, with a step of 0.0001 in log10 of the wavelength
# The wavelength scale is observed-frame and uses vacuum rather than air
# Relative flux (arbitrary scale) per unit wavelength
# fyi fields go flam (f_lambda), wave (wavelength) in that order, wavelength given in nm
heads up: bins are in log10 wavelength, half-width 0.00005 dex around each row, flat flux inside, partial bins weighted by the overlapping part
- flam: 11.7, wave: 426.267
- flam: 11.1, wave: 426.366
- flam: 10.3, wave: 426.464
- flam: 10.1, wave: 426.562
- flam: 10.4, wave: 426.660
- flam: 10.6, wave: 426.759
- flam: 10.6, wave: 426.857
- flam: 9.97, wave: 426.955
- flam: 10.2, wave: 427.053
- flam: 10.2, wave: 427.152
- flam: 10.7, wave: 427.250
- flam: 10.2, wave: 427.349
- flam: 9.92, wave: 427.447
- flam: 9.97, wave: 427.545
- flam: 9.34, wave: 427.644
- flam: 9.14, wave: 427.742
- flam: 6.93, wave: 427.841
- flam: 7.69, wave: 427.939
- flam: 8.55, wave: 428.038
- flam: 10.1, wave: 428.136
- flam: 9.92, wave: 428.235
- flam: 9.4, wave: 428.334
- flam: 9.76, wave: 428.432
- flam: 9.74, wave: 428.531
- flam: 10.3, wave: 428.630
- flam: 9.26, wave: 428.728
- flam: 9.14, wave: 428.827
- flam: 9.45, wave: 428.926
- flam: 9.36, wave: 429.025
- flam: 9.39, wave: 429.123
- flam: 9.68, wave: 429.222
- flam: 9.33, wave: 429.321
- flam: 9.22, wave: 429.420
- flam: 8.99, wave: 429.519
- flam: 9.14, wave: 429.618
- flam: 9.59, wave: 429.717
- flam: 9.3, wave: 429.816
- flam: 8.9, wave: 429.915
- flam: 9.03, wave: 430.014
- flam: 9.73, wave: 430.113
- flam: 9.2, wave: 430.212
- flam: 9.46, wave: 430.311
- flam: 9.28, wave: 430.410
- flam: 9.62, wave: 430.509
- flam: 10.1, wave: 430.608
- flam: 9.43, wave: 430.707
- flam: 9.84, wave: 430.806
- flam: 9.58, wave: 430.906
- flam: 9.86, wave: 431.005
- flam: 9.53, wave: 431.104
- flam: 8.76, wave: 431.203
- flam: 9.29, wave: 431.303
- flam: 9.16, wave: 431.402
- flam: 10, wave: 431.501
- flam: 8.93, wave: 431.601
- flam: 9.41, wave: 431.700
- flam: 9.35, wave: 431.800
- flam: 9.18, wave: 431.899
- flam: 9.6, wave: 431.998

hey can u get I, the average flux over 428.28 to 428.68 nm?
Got 9.81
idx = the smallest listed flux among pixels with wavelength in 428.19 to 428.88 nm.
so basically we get 9.14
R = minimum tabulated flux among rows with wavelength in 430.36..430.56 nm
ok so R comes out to 9.28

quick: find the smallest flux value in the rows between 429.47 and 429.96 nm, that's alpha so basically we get 8.9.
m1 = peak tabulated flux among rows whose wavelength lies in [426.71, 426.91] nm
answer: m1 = 10.6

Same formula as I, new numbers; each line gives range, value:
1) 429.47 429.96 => 9.18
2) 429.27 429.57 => 9.17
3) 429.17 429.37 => 9.49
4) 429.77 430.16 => 9.24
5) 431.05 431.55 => 9.36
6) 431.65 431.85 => 9.39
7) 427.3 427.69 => 9.87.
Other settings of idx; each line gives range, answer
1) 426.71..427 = 9.97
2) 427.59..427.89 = 6.93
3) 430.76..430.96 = 9.58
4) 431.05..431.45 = 8.76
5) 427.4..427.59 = 9.92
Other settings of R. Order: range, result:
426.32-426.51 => 10.3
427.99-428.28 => 8.55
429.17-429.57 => 8.99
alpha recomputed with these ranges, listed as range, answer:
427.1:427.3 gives 10.2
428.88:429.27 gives 9.36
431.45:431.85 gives 8.93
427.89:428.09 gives 7.69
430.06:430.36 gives 9.2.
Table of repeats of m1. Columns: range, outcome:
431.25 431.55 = 10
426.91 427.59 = 10.7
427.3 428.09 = 10.2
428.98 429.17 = 9.39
